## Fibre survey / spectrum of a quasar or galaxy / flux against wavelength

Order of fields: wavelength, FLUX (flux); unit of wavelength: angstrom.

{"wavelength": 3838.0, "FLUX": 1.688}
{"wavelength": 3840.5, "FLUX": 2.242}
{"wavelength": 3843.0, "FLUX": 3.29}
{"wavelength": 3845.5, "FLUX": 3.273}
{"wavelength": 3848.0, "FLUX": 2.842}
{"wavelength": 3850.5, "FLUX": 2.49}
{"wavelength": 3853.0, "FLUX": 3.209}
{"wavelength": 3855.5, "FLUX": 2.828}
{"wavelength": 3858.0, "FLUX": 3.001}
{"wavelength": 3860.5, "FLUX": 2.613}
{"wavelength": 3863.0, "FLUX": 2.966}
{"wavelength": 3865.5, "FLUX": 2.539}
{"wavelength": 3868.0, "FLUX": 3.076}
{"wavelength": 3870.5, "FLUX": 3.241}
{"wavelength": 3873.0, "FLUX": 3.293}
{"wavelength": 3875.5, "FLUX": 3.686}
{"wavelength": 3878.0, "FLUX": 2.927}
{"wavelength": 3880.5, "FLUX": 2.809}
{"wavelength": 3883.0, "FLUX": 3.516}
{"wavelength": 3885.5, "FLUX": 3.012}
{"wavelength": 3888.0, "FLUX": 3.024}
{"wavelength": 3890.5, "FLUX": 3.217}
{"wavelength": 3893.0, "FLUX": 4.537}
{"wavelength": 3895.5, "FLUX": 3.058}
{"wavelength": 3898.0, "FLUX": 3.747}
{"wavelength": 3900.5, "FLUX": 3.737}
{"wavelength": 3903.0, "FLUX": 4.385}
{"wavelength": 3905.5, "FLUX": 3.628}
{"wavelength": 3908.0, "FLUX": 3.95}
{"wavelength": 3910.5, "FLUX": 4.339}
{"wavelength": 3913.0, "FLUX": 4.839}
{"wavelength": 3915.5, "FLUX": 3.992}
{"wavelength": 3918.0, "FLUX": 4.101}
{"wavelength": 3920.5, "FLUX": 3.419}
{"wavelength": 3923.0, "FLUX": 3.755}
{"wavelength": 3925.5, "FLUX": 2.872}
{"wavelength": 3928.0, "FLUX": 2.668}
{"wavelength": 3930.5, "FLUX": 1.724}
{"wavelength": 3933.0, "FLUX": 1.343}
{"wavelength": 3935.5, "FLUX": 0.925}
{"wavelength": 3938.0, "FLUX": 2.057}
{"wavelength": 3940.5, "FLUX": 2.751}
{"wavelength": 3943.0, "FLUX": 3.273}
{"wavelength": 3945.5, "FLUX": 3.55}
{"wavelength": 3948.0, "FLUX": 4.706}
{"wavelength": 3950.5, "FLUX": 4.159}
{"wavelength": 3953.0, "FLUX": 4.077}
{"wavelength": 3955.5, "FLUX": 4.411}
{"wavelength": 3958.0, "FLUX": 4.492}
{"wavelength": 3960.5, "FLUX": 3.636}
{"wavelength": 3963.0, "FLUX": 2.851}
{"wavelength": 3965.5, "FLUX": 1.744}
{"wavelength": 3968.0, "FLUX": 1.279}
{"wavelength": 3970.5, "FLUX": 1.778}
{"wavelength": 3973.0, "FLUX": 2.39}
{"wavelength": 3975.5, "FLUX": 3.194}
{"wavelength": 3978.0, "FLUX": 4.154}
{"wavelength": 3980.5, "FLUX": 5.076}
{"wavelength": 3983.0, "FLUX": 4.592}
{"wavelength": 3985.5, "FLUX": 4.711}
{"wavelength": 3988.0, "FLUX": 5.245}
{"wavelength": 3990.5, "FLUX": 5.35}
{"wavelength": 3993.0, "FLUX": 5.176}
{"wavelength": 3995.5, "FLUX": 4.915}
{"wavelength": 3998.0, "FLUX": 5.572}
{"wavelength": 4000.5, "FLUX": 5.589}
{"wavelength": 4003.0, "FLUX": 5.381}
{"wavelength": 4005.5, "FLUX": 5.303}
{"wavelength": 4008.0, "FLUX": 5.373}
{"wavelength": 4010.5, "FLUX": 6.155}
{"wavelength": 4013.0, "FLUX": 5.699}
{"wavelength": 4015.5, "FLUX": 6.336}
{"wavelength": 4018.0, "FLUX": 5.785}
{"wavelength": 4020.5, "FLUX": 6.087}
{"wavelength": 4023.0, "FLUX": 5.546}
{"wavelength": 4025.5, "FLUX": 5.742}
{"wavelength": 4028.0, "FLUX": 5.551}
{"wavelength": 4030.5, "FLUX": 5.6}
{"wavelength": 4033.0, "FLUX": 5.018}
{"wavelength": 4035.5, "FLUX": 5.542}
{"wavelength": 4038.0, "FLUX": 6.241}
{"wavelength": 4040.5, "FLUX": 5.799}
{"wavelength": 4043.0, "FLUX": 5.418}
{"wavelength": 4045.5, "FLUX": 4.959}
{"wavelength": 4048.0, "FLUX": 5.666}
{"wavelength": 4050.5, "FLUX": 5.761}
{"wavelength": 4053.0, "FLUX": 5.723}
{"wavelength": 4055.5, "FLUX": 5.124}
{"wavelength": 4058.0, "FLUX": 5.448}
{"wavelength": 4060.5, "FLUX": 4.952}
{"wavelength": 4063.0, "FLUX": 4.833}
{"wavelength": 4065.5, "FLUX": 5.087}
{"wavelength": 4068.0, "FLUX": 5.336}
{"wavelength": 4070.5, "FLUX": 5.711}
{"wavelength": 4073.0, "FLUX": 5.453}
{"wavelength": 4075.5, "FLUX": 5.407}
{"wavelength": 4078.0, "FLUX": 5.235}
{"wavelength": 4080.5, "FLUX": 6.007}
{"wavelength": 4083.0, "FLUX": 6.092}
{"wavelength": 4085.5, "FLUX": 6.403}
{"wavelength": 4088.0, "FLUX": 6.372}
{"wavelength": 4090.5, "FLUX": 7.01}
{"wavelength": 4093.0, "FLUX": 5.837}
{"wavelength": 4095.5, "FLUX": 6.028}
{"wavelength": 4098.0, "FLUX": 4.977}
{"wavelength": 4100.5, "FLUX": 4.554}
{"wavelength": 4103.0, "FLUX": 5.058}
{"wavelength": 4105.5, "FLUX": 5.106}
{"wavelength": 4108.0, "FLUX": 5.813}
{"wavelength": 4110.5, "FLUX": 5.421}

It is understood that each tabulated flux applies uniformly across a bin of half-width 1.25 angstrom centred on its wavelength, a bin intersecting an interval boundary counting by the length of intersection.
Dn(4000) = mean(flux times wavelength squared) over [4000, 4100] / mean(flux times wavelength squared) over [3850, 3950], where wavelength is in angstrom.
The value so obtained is 1.88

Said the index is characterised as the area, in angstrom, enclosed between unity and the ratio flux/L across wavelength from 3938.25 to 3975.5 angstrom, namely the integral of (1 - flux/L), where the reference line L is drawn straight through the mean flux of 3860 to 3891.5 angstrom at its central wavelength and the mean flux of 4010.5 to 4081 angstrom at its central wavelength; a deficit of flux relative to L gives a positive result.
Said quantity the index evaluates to 9.15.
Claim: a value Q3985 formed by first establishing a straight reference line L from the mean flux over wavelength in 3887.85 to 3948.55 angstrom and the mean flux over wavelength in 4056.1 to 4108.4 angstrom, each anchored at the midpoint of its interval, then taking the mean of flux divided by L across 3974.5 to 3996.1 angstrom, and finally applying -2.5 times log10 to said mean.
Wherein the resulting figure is -0.12 mag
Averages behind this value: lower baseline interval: 3.33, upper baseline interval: 5.55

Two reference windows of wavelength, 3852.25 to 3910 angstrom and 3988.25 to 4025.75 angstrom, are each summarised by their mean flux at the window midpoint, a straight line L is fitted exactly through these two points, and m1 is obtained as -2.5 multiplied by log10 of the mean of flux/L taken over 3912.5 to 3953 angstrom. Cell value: 0.33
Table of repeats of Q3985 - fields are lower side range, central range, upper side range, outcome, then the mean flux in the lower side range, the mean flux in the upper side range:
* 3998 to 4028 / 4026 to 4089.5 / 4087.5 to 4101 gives 0.04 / 5.71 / 5.83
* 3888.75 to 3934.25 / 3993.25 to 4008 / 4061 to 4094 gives -0.14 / 3.51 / 5.73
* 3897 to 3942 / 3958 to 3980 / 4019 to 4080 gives 0.40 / 3.23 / 5.48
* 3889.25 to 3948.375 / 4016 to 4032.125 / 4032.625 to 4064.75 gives -0.14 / 3.34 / 5.43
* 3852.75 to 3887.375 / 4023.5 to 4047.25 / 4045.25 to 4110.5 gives -0.11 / 3.05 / 5.54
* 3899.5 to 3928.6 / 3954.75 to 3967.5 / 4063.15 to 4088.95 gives 0.31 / 3.83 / 5.67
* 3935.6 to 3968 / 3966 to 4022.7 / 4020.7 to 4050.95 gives -0.05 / 3.3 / 5.58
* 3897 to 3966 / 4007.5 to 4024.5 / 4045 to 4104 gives -0.25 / 3.41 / 5.55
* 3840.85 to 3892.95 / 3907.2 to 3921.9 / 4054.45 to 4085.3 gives -0.14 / 3.06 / 5.43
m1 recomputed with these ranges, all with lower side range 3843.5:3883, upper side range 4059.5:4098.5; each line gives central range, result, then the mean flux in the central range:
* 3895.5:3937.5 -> 0.101 mag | 3.31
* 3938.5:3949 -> 0.170 mag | 3.43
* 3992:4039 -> -0.147 mag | 5.61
